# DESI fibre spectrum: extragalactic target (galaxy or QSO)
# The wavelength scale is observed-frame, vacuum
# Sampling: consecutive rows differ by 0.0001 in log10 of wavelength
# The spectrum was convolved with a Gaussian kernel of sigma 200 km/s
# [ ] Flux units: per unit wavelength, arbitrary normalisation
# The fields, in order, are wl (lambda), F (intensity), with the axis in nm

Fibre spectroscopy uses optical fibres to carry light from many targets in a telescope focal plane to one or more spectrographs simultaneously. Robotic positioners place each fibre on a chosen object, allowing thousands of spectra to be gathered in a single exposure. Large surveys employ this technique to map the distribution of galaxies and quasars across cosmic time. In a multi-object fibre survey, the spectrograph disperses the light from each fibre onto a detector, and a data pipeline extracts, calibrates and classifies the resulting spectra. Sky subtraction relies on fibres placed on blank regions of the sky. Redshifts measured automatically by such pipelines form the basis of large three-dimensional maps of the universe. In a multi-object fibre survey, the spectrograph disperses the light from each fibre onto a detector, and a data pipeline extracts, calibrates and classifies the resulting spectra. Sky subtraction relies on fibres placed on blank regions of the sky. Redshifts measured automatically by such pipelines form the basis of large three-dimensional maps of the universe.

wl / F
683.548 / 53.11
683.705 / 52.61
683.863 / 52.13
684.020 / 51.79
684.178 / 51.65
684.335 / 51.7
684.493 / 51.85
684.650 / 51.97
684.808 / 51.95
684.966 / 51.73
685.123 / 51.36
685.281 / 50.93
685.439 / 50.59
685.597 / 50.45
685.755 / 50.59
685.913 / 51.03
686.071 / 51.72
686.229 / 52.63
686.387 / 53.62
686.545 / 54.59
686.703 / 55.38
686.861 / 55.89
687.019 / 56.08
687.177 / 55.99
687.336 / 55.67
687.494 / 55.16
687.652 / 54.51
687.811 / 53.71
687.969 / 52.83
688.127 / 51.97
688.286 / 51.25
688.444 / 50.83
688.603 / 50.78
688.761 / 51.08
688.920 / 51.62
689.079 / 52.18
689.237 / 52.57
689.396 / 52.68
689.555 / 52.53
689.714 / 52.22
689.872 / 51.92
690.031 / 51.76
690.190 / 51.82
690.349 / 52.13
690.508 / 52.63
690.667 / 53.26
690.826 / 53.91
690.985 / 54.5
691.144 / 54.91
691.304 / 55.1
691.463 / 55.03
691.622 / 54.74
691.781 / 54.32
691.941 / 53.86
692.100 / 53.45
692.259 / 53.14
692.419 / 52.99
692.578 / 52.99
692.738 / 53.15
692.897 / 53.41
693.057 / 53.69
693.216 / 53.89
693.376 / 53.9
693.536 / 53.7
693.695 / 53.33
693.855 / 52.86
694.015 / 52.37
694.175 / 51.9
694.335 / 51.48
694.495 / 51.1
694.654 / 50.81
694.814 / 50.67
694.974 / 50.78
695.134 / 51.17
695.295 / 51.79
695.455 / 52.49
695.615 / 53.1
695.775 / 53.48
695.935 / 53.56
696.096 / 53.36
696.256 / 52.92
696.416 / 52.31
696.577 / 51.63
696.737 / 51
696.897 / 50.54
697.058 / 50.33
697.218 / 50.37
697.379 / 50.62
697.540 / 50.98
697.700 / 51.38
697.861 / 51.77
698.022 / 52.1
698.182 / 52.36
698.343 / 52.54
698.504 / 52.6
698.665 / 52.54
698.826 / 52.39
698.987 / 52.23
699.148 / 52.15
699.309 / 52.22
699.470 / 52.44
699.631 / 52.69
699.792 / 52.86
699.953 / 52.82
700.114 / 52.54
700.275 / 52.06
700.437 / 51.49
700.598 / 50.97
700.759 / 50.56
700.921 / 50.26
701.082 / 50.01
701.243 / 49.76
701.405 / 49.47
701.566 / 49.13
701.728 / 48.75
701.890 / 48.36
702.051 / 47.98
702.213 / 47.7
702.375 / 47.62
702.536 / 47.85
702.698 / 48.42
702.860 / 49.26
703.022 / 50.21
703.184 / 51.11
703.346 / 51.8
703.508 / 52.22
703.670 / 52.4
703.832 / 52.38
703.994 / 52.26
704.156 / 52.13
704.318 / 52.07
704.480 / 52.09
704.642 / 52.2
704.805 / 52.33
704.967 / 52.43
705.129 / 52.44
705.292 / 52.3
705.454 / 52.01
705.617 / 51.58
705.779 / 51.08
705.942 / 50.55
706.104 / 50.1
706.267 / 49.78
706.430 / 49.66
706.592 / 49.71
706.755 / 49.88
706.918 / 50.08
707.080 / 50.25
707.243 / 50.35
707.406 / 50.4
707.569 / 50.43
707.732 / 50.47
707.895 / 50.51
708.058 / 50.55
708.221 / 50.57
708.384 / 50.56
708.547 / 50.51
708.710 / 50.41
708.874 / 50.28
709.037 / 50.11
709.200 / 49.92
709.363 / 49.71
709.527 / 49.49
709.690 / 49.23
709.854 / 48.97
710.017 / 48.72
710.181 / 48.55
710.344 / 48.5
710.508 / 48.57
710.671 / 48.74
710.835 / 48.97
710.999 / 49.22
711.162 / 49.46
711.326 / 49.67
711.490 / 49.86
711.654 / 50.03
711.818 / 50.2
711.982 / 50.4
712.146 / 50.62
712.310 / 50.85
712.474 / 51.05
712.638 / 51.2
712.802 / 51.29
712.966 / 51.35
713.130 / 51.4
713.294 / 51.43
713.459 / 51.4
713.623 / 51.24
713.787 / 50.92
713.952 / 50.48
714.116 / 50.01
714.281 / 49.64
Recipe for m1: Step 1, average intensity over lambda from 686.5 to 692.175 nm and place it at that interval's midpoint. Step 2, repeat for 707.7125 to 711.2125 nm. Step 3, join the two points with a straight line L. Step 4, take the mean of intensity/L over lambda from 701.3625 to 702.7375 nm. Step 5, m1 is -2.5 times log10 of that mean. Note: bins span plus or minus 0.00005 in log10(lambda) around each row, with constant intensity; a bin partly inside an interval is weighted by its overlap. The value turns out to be 0.06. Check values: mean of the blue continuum 53.4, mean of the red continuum 49.6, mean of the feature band 48.3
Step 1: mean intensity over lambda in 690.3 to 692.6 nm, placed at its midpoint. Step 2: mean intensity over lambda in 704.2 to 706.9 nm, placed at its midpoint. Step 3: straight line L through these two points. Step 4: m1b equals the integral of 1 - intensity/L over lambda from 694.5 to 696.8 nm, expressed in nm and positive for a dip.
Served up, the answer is 0.044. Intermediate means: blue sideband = 53.8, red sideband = 51.2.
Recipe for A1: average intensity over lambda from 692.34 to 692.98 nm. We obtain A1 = 53.1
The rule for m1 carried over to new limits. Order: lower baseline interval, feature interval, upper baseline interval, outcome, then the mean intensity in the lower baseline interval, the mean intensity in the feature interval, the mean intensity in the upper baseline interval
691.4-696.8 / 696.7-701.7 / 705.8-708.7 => 0.008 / 52.8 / 51.4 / 50.3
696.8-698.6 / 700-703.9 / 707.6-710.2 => 0.016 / 51.4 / 50.1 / 49.9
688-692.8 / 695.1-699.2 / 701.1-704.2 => -0.016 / 52.8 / 52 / 49.9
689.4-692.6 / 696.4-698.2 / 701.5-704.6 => 0.011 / 53.4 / 51.2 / 50.2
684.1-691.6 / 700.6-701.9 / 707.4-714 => 0.034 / 52.8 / 49.7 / 50.1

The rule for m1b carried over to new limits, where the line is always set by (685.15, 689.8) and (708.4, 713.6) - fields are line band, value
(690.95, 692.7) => -0.060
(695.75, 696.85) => -0.016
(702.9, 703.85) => -0.012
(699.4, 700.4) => -0.023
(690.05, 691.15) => -0.015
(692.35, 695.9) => -0.035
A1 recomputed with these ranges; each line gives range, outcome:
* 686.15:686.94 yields 54.5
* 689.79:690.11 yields 52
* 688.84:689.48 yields 52.2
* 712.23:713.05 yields 51.2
